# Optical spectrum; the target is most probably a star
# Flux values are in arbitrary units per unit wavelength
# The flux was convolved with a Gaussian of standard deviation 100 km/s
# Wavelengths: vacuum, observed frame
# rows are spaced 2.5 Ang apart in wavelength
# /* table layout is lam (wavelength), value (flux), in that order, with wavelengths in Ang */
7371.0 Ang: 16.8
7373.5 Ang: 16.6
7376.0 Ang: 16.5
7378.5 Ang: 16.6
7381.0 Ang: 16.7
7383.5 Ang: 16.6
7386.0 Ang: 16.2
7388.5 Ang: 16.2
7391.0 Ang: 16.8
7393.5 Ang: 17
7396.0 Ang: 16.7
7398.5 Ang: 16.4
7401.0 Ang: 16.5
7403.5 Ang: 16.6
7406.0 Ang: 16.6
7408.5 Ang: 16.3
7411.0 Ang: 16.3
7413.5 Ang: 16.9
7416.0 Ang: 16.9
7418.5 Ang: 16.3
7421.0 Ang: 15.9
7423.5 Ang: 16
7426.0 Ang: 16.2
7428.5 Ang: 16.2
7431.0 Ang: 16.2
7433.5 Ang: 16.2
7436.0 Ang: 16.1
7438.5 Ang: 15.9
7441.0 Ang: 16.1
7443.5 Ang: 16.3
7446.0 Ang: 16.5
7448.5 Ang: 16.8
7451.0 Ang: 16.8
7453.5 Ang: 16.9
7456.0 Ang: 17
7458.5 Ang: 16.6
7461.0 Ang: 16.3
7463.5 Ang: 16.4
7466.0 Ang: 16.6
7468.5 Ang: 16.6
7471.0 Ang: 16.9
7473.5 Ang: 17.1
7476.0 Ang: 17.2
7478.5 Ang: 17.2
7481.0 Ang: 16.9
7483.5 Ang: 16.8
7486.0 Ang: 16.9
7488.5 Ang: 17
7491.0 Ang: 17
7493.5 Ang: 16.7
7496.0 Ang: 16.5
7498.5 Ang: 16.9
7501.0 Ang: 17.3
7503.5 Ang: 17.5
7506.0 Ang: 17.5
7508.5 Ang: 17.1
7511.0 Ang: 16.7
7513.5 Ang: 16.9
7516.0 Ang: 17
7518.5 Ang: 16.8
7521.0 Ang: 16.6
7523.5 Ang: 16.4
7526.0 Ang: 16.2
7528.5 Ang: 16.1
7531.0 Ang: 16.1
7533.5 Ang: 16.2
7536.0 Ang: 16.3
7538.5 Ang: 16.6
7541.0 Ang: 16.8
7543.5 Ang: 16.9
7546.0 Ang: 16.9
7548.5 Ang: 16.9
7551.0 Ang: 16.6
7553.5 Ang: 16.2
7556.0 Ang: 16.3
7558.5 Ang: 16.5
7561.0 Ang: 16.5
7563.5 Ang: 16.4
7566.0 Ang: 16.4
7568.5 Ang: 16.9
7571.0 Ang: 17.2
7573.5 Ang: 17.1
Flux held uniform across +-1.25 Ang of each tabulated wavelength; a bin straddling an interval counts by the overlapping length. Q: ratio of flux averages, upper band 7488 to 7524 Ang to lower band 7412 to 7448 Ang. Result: 1.04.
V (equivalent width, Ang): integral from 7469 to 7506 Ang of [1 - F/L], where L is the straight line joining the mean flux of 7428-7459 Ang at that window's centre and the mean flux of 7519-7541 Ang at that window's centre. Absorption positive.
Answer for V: -1.4 Ang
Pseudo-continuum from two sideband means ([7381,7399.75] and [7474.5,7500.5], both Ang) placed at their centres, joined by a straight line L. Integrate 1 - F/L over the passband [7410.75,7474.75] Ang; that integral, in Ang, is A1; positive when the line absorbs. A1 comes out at 1.13 Ang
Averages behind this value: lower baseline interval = 16.6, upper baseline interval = 16.9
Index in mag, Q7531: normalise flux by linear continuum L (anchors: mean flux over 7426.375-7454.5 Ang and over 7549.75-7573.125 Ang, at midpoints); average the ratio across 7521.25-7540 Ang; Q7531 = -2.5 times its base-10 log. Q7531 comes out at 0.01 mag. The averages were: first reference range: 16.4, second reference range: 16.6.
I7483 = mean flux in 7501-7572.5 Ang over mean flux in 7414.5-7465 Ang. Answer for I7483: 1.02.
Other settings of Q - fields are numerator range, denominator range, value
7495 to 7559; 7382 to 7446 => 1.02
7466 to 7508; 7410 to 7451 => 1.04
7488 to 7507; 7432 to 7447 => 1.05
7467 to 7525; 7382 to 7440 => 1.03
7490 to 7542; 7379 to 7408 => 1.01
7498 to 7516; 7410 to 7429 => 1.05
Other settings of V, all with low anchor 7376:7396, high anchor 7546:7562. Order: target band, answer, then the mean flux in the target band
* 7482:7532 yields -0.8 Ang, 16.8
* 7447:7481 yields -0.5 Ang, 16.8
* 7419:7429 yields 0.3 Ang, 16.1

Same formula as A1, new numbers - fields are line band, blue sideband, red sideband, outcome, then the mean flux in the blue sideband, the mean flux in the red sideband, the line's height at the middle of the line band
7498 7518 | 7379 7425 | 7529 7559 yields -0.7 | 16.5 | 16.5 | 16.5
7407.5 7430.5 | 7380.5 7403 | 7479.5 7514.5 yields 0.5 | 16.6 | 17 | 16.7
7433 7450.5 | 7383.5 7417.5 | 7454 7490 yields 0.4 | 16.6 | 16.8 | 16.7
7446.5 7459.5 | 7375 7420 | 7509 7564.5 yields -0.2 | 16.6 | 16.5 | 16.6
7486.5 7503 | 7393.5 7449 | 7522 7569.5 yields -0.5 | 16.4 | 16.5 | 16.4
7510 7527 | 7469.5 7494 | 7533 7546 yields 0.1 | 17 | 16.6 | 16.7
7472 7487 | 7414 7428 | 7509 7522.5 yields -0.4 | 16.3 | 16.8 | 16.6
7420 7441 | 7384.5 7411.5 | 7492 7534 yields 0.6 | 16.5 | 16.7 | 16.6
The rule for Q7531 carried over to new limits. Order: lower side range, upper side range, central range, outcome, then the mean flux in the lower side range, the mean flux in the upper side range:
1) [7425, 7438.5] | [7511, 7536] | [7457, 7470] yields -0.02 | 16.2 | 16.5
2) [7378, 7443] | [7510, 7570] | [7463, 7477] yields -0.02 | 16.4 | 16.6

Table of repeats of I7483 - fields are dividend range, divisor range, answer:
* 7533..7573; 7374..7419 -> 1.00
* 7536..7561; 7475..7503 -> 0.98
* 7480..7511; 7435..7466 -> 1.03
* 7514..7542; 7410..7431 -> 1.01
